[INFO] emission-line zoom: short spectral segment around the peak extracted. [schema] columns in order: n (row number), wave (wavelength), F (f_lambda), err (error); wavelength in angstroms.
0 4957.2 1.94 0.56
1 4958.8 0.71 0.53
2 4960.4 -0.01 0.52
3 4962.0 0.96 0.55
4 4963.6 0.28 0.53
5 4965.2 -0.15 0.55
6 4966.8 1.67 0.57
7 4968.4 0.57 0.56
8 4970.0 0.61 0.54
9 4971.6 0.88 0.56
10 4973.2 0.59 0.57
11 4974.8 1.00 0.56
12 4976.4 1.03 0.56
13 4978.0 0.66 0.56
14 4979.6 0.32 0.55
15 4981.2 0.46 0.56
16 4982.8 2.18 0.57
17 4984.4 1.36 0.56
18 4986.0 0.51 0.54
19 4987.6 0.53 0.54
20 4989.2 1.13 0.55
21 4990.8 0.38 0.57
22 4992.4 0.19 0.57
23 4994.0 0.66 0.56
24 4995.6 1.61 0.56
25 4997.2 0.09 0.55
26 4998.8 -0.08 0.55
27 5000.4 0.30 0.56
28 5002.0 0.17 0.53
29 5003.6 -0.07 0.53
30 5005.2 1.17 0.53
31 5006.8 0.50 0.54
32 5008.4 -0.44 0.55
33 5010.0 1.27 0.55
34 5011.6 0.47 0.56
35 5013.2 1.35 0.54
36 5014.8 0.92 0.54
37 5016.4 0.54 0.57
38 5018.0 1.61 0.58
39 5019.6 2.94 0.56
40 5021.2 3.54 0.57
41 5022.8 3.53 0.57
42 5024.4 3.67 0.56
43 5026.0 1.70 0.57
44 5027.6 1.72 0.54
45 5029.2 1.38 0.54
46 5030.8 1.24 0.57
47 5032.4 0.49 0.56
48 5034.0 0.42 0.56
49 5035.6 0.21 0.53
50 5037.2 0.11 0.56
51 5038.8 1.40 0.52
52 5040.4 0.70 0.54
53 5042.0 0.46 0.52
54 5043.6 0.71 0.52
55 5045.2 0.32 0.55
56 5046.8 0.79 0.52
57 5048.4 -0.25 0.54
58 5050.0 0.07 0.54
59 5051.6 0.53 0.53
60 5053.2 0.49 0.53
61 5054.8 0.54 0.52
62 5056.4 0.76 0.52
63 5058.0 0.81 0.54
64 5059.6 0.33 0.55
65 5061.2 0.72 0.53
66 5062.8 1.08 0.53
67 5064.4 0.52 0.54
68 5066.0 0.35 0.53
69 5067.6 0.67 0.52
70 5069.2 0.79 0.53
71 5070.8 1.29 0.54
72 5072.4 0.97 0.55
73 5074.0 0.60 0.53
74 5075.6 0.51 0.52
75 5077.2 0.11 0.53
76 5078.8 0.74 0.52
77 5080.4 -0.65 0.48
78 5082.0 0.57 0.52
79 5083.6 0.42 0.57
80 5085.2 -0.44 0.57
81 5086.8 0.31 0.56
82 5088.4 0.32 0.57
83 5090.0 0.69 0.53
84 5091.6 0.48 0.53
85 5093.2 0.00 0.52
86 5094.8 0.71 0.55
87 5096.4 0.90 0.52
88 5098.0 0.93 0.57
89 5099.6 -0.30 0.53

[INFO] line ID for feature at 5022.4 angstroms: [O II]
